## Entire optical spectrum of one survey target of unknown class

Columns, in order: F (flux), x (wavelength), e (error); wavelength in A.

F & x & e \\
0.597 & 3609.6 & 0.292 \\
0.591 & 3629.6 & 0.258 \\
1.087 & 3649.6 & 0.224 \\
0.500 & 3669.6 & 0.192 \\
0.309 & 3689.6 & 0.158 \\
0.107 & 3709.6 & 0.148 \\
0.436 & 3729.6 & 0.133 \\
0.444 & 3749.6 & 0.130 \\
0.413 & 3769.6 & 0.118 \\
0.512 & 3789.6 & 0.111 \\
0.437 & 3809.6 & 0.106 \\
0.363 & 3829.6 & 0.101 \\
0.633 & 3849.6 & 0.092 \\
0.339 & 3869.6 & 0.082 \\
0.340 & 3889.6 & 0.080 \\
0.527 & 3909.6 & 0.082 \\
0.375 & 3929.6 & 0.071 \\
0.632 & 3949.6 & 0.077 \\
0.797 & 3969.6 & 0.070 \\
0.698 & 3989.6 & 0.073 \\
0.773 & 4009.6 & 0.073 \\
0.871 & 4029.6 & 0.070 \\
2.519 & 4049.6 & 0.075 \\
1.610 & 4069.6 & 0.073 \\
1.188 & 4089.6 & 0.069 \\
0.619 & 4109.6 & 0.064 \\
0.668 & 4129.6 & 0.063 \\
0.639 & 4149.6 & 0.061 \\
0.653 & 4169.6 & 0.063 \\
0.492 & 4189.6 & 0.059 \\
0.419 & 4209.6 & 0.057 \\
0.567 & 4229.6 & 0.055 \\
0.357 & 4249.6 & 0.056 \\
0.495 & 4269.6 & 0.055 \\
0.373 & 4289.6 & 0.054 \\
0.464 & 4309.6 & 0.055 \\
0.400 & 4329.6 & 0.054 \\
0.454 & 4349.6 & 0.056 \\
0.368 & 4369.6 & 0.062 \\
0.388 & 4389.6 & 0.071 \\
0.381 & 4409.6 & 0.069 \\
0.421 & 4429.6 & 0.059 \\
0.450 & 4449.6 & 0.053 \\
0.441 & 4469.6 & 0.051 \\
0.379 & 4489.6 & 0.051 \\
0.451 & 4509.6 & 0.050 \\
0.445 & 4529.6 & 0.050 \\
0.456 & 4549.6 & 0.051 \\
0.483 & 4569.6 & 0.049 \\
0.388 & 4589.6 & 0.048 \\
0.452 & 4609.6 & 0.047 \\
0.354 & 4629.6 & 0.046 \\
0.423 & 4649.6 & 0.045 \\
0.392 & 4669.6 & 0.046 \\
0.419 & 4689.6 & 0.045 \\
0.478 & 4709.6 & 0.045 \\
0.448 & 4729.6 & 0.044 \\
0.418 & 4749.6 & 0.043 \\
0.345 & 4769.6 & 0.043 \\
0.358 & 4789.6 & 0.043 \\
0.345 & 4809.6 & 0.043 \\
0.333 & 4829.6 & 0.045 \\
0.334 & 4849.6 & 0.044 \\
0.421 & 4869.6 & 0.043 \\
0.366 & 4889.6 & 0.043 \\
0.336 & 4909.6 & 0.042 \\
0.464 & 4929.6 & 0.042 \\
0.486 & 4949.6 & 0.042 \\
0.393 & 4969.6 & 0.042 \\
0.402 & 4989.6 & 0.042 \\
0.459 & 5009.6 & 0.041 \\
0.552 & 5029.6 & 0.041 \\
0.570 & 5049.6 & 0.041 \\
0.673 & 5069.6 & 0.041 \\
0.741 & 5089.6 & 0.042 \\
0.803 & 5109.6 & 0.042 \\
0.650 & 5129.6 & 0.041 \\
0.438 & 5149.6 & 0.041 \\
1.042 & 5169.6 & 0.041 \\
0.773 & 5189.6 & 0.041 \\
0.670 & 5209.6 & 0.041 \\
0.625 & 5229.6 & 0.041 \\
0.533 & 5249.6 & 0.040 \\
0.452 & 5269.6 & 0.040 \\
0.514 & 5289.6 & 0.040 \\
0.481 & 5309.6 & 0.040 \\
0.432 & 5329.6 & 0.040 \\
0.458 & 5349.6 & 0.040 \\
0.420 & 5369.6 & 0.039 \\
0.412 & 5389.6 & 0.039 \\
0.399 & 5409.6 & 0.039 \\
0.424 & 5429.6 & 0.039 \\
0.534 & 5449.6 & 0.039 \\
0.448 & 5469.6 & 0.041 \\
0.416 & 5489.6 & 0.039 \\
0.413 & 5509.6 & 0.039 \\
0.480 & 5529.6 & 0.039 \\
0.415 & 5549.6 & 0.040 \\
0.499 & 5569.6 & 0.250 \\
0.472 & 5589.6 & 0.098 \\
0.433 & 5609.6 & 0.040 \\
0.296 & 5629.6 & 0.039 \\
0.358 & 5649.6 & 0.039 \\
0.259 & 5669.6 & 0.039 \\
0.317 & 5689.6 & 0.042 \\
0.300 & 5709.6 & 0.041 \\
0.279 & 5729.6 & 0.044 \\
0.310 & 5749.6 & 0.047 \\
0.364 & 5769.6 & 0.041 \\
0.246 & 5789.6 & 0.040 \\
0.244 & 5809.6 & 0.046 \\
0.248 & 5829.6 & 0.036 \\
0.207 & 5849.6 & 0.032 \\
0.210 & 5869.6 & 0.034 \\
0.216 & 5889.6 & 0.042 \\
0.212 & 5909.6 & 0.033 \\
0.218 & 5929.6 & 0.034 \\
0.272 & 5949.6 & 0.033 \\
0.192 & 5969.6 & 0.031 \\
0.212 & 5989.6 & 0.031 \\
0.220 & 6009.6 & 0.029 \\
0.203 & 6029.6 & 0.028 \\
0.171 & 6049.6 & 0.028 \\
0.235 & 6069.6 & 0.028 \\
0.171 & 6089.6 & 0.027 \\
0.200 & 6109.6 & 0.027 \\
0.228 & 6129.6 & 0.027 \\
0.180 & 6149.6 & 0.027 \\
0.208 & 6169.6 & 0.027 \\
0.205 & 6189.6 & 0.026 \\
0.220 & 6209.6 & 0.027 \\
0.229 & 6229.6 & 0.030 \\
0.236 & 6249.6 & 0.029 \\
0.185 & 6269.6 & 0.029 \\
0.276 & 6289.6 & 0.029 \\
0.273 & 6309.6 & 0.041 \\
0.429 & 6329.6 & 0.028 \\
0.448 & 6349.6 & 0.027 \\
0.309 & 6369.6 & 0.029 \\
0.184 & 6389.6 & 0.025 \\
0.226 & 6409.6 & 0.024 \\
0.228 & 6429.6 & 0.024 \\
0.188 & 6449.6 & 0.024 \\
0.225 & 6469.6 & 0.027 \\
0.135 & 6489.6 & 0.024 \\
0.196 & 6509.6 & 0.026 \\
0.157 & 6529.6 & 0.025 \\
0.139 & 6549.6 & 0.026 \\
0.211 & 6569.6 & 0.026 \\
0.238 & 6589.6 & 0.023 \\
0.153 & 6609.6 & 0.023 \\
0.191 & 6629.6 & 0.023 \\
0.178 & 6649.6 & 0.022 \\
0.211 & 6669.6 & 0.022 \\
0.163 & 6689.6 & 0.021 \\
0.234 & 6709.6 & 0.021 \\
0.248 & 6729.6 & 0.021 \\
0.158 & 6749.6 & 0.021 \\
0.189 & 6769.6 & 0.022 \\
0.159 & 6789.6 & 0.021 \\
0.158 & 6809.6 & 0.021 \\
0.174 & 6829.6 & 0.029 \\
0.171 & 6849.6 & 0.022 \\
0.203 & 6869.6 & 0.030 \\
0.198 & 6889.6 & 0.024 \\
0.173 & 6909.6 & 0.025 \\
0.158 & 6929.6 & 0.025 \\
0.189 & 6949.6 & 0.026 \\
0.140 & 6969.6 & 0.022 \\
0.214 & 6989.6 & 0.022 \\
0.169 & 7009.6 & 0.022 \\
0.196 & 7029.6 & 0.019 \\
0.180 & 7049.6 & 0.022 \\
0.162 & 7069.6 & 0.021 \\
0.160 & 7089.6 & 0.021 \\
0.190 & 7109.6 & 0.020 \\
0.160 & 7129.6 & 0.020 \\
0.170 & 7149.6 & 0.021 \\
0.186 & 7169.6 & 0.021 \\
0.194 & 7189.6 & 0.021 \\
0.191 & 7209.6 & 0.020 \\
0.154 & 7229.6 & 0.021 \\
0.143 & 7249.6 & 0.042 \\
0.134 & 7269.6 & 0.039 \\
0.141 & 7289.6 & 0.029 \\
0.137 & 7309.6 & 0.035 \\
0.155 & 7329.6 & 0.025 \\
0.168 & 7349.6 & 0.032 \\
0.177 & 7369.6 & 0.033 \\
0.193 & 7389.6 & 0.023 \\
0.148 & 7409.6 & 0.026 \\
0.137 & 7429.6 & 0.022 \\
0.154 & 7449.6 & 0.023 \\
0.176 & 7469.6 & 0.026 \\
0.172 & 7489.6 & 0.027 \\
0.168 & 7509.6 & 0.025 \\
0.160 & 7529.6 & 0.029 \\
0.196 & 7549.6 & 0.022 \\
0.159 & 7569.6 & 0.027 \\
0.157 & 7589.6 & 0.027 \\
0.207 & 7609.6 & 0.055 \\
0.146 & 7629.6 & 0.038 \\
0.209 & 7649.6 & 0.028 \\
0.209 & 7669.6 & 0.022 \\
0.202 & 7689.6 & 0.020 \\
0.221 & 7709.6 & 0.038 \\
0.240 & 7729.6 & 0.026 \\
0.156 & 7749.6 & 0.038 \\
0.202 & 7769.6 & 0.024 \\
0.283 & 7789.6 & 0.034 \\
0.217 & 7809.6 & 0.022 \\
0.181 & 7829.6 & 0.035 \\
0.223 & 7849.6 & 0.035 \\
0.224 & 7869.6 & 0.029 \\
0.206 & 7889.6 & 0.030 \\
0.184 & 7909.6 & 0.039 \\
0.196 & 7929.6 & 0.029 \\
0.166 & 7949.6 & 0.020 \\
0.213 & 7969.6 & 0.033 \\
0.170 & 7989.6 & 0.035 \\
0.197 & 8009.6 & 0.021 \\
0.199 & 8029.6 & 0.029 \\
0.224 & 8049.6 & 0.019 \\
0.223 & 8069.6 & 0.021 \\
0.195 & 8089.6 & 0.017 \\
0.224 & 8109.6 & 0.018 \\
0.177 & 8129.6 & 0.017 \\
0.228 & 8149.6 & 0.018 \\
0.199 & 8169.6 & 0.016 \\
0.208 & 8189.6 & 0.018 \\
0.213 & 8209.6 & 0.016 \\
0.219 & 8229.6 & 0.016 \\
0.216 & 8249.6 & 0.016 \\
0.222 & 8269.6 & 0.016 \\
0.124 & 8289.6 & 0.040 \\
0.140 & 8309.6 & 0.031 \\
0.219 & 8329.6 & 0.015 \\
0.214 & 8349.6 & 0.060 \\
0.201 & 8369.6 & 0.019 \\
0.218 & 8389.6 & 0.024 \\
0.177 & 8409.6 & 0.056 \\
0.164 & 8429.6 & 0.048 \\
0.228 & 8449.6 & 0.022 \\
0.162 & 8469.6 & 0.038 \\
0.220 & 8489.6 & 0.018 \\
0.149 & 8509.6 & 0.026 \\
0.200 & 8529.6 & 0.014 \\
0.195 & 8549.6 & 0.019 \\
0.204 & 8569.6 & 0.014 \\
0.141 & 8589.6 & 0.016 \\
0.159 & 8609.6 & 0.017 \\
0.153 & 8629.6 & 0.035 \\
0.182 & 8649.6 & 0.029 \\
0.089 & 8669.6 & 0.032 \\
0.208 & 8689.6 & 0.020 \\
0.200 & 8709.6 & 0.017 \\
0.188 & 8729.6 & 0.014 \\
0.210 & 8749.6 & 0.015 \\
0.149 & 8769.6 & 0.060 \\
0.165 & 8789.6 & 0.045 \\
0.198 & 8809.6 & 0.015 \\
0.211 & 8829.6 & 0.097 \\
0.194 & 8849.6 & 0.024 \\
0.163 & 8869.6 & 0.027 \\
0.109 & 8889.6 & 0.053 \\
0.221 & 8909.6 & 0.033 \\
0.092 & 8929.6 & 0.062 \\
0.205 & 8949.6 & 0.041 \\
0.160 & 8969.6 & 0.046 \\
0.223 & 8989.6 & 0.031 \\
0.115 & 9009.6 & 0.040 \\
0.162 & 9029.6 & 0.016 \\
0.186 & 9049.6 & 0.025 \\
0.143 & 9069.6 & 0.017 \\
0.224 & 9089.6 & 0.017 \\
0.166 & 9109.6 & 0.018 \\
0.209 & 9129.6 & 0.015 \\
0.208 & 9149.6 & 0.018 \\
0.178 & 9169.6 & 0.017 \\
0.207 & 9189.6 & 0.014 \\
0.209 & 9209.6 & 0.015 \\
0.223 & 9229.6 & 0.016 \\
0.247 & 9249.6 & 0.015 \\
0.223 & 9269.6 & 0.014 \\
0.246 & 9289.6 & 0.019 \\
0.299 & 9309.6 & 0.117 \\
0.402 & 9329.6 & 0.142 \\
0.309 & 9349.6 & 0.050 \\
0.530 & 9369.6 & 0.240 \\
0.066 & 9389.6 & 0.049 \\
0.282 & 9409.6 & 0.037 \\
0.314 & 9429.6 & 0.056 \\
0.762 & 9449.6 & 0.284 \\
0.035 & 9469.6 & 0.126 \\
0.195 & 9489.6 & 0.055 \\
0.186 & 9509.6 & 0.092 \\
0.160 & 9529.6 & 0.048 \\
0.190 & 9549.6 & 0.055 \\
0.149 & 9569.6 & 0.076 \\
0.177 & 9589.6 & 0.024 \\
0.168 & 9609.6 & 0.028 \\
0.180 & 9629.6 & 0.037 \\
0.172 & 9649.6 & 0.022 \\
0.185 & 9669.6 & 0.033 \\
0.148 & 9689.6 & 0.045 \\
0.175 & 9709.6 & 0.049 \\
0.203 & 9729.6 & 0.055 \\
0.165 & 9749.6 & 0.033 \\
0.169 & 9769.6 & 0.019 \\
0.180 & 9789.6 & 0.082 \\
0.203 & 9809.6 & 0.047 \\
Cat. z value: 2.33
